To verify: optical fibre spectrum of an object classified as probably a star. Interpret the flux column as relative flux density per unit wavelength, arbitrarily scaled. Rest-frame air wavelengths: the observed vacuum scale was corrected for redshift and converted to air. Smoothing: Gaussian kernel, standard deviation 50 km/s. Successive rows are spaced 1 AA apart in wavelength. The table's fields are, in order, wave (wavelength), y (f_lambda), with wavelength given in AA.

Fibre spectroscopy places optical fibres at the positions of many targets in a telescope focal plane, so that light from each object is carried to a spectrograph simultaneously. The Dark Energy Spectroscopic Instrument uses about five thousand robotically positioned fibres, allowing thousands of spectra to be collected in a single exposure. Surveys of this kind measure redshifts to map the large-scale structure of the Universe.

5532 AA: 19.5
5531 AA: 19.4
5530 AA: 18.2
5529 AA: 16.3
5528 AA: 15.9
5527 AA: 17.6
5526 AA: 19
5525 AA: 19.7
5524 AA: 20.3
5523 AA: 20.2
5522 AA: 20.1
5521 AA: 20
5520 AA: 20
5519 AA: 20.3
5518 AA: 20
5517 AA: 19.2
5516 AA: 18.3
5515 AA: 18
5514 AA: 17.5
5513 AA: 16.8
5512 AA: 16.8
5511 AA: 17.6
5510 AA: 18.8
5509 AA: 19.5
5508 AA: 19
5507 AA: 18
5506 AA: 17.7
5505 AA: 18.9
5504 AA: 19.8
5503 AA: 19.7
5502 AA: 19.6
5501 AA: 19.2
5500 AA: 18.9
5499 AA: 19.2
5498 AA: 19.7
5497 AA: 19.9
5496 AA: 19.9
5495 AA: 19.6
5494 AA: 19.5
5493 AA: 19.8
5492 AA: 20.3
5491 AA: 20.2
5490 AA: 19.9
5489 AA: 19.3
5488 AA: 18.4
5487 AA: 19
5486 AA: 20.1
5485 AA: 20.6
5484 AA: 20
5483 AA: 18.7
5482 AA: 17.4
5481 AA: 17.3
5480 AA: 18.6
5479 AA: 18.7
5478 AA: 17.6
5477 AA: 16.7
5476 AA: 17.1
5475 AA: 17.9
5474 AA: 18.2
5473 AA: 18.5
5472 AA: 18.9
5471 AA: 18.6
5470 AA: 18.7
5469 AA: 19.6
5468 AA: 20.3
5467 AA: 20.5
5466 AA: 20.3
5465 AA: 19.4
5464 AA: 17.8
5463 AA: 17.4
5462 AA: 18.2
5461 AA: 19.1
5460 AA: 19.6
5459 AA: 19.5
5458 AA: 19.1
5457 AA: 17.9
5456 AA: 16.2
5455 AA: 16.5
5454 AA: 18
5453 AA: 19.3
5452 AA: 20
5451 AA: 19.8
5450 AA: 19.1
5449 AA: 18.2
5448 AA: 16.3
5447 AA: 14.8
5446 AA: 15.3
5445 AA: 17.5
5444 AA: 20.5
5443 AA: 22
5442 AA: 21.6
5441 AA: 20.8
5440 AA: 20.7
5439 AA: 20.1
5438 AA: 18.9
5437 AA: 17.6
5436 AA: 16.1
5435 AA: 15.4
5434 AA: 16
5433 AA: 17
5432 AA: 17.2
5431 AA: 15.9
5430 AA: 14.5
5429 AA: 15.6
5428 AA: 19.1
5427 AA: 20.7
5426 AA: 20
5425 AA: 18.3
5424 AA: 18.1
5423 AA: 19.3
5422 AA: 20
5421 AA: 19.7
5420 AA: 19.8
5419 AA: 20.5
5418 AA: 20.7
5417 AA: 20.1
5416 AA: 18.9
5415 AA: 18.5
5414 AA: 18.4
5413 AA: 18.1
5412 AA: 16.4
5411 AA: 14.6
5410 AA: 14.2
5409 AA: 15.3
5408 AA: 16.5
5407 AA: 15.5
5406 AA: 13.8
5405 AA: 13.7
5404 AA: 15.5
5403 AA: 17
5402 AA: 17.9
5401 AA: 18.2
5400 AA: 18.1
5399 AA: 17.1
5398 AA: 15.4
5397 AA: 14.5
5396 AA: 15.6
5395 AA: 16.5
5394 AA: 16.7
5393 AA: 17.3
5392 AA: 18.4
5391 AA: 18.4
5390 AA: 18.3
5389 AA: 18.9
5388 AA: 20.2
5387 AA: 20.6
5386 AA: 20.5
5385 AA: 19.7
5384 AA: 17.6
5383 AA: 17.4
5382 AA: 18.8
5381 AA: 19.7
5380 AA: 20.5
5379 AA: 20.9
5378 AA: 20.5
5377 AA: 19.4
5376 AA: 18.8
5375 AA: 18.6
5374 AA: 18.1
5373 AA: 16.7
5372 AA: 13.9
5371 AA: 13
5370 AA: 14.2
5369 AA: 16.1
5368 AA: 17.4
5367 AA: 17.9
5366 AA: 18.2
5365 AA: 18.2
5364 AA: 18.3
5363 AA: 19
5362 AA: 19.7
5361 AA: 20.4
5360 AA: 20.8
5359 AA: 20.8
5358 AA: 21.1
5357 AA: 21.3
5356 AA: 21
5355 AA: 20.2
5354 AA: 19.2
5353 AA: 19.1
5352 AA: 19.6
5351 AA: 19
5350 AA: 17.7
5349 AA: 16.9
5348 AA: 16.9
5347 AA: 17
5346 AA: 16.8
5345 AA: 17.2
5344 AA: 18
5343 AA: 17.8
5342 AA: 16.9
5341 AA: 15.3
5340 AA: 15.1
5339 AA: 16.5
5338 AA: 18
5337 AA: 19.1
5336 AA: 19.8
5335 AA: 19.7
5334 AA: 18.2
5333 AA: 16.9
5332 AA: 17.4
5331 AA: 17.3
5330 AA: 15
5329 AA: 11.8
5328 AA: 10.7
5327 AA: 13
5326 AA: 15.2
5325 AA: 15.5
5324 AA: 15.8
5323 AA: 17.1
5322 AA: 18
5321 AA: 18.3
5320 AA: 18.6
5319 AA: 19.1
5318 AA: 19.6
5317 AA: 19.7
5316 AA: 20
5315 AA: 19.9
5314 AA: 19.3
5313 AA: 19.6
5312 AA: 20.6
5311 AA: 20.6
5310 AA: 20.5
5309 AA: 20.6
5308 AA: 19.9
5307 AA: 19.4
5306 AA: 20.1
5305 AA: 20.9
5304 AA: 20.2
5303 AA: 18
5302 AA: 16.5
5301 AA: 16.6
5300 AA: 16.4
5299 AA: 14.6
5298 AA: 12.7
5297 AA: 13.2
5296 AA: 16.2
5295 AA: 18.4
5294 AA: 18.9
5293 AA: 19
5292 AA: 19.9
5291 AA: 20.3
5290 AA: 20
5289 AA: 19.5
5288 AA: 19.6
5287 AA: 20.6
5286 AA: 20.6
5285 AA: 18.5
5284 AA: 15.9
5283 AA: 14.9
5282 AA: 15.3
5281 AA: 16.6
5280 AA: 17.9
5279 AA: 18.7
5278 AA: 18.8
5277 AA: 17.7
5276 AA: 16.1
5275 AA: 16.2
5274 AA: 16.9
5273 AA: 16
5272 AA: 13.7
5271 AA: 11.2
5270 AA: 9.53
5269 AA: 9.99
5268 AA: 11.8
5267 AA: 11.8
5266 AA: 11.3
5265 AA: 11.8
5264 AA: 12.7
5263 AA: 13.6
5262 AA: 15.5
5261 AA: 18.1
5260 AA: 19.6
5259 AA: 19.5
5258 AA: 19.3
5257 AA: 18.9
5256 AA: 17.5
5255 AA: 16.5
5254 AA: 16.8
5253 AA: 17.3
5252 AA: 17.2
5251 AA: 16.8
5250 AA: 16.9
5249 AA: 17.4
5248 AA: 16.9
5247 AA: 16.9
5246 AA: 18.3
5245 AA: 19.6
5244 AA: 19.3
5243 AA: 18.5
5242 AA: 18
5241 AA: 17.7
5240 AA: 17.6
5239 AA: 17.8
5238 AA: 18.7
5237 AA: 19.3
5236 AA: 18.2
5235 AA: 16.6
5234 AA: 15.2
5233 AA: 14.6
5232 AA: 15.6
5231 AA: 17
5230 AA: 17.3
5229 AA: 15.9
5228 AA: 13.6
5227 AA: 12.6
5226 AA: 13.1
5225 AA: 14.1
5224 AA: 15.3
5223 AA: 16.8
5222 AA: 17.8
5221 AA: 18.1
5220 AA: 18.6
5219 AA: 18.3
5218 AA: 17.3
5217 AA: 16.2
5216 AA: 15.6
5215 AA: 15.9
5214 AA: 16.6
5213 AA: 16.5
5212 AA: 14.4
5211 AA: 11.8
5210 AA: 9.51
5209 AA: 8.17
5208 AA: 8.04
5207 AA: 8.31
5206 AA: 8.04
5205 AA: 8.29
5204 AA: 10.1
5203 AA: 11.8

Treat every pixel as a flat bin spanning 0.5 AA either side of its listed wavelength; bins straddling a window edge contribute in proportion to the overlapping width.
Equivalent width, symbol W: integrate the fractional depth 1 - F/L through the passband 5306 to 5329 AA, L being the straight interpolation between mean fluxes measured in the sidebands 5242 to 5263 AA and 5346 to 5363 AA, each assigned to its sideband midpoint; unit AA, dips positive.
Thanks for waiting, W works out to 0.8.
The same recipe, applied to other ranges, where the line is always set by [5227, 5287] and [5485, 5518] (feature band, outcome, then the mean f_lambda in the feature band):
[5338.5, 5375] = -1.0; 17.9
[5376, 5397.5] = -1.0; 18.6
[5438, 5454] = -0.5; 19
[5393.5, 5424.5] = 1.4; 17.2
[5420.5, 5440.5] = 0.3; 18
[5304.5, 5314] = -1.8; 20.2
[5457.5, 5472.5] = -0.4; 19.1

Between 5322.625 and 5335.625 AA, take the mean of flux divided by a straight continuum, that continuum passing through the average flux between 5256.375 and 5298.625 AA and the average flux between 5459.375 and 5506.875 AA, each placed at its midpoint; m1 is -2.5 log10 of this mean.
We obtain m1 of 0.09 mag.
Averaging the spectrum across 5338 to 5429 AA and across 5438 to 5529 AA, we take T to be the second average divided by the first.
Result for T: 1.05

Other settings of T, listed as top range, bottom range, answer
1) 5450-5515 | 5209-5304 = 1.15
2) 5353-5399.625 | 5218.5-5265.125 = 1.09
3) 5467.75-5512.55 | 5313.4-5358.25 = 1.07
